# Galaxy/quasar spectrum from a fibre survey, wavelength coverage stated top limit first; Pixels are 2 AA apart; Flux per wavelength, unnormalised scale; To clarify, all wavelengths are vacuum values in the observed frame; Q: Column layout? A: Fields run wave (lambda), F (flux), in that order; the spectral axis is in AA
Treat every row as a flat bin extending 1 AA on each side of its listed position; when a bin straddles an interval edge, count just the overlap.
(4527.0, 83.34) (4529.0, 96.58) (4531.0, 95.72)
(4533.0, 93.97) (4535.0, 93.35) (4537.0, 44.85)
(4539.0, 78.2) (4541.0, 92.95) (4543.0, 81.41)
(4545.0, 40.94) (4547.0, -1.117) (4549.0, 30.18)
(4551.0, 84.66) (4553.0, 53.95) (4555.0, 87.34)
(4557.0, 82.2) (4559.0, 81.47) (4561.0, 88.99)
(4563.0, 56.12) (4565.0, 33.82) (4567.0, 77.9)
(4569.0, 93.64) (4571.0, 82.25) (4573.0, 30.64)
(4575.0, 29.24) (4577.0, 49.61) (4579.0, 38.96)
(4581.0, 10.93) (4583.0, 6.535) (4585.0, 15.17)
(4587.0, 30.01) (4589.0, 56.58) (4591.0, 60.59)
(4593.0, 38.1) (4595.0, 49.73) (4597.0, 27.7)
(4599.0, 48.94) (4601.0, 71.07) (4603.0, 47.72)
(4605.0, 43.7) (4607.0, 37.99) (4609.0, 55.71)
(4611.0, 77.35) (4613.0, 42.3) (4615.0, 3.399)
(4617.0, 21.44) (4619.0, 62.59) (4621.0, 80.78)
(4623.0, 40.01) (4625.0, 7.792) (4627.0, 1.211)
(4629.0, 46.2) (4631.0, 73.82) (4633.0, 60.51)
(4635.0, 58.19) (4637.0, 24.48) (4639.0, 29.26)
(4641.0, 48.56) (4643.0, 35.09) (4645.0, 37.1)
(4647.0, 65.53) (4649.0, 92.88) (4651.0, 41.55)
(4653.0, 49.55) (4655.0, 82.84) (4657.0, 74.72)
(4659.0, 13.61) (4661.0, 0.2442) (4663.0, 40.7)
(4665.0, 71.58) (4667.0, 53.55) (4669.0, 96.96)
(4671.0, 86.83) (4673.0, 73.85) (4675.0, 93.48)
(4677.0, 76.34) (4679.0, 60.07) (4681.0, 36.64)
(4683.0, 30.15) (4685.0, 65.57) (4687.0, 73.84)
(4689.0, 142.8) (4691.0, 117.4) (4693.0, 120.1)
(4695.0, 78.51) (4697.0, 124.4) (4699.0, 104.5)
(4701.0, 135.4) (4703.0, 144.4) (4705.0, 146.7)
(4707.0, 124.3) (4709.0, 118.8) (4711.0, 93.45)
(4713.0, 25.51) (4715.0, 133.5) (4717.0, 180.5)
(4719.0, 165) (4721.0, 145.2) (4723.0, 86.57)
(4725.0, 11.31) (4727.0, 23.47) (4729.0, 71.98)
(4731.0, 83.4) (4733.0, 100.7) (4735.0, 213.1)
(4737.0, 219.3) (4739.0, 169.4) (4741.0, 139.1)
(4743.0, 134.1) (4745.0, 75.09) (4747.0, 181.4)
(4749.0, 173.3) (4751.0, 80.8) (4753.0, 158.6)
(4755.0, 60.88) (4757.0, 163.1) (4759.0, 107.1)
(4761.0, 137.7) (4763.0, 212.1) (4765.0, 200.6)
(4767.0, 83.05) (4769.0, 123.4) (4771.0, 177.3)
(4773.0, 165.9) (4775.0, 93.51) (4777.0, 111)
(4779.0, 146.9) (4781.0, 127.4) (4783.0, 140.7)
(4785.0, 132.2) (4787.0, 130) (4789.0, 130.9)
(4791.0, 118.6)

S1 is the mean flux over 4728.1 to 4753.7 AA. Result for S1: 139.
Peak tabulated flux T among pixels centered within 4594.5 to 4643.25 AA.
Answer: 80.78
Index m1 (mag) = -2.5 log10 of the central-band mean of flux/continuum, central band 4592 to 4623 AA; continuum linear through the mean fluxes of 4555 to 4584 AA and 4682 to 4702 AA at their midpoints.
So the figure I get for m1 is 0.42 mag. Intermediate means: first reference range 55.6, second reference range 99.3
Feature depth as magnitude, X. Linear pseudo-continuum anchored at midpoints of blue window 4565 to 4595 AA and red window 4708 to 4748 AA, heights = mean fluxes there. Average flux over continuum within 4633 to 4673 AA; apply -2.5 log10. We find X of 0.45 mag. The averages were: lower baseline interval 44.1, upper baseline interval 119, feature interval 53.5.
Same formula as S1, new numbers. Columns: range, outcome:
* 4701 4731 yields 105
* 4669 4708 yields 96.6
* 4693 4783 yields 126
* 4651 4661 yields 48.3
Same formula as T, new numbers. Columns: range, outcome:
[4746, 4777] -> 212.1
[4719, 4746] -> 219.3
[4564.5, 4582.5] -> 93.64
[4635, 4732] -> 180.5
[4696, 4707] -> 146.7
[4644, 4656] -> 92.88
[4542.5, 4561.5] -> 88.99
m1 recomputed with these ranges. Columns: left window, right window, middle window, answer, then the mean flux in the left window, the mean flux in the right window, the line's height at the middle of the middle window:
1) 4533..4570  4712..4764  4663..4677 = 0.34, 67.5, 125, 104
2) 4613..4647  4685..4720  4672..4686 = 0.42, 40.3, 118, 92.7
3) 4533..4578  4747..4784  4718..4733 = 0.41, 64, 138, 124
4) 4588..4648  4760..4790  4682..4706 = -0.16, 45.1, 141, 91.5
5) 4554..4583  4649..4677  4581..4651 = 0.35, 58.4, 61.7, 60.1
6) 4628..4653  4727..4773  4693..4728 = -0.04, 51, 137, 106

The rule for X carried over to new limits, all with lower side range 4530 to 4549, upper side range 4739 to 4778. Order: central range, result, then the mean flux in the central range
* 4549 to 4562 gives -0.06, 76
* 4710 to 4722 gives 0.00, 124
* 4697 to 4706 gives -0.12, 132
